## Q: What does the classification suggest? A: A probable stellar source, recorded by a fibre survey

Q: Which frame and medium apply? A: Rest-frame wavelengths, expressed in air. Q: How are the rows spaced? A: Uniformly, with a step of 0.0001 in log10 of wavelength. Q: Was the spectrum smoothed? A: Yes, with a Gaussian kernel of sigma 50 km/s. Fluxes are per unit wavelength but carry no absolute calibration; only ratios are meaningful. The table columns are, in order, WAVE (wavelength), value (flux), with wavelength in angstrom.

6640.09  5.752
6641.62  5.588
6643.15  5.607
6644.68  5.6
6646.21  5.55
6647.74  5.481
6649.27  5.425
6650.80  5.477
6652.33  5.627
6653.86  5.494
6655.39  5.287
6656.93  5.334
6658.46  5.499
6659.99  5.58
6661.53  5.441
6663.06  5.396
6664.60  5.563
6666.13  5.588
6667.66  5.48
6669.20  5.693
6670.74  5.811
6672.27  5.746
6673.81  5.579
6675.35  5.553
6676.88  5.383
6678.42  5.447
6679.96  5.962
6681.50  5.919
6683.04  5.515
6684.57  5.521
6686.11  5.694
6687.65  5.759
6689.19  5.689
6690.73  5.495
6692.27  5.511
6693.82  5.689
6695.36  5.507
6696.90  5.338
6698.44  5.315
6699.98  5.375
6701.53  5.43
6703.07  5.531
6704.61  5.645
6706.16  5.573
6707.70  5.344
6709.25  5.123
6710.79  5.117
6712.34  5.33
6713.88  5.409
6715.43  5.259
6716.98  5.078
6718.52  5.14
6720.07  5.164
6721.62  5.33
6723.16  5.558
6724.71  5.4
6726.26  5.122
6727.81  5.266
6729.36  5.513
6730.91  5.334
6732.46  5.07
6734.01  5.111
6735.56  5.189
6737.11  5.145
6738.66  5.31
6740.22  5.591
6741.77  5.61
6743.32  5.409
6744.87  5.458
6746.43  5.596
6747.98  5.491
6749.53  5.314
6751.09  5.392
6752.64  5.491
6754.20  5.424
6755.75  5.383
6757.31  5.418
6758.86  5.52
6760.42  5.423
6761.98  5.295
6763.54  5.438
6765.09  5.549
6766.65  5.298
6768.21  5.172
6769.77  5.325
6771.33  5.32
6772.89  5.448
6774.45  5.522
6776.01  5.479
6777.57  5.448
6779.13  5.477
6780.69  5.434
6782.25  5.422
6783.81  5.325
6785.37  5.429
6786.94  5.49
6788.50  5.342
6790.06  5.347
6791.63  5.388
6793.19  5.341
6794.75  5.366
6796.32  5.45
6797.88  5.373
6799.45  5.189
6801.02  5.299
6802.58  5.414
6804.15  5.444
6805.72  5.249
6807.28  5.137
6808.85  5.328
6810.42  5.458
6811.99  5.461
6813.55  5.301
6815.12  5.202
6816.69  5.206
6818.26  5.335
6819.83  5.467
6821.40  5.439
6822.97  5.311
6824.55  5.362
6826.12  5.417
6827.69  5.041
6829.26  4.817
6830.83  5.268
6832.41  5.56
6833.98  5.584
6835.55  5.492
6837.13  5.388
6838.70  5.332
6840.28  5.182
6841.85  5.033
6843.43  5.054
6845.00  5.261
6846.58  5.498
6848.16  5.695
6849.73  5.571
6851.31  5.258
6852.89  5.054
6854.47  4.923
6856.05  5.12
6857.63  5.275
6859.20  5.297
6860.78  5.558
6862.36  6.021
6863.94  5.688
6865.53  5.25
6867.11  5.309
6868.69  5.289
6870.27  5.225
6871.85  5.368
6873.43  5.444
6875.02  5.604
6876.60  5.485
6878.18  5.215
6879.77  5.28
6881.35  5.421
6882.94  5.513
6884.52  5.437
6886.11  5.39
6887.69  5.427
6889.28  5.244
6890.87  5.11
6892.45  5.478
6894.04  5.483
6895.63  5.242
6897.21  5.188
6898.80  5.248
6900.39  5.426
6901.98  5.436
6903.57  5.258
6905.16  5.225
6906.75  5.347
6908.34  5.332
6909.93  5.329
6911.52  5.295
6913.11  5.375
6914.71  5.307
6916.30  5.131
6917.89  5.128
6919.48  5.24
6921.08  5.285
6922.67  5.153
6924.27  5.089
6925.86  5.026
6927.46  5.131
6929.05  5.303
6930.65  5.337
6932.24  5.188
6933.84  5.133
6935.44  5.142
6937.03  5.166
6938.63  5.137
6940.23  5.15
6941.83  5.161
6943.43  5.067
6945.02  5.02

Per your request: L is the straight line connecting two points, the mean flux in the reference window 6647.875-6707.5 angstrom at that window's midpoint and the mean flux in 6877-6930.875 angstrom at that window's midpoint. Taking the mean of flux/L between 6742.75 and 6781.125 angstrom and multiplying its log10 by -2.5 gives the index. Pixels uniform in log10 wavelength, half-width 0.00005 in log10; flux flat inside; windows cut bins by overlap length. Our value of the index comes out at 0.01 mag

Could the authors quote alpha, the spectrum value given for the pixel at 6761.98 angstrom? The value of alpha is 5.295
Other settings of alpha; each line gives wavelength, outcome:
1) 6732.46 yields 5.07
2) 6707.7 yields 5.344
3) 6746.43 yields 5.596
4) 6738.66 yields 5.31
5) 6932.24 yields 5.188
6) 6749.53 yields 5.314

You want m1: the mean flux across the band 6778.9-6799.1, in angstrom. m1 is 5.39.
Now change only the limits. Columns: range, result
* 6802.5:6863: 5.33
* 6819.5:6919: 5.34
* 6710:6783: 5.36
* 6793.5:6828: 5.33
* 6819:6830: 5.27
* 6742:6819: 5.39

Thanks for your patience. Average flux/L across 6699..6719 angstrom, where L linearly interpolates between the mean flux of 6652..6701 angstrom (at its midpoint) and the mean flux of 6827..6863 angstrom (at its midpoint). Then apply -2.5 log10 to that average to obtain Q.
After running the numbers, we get 0.03 mag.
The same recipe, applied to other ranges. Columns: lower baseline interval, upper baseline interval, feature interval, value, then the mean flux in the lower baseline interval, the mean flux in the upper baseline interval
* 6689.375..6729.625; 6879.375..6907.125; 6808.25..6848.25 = 0.01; 5.37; 5.34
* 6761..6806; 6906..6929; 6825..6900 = -0.01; 5.38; 5.23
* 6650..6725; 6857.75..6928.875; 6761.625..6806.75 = 0.01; 5.48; 5.33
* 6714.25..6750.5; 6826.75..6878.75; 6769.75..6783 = -0.02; 5.32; 5.34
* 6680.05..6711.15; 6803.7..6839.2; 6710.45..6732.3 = 0.04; 5.52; 5.33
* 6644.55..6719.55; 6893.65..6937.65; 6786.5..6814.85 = 0.00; 5.49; 5.25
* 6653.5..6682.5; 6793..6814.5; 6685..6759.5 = 0.02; 5.57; 5.34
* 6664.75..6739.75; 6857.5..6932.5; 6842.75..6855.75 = 0.01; 5.44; 5.33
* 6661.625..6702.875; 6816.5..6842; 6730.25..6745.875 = 0.03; 5.57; 5.32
